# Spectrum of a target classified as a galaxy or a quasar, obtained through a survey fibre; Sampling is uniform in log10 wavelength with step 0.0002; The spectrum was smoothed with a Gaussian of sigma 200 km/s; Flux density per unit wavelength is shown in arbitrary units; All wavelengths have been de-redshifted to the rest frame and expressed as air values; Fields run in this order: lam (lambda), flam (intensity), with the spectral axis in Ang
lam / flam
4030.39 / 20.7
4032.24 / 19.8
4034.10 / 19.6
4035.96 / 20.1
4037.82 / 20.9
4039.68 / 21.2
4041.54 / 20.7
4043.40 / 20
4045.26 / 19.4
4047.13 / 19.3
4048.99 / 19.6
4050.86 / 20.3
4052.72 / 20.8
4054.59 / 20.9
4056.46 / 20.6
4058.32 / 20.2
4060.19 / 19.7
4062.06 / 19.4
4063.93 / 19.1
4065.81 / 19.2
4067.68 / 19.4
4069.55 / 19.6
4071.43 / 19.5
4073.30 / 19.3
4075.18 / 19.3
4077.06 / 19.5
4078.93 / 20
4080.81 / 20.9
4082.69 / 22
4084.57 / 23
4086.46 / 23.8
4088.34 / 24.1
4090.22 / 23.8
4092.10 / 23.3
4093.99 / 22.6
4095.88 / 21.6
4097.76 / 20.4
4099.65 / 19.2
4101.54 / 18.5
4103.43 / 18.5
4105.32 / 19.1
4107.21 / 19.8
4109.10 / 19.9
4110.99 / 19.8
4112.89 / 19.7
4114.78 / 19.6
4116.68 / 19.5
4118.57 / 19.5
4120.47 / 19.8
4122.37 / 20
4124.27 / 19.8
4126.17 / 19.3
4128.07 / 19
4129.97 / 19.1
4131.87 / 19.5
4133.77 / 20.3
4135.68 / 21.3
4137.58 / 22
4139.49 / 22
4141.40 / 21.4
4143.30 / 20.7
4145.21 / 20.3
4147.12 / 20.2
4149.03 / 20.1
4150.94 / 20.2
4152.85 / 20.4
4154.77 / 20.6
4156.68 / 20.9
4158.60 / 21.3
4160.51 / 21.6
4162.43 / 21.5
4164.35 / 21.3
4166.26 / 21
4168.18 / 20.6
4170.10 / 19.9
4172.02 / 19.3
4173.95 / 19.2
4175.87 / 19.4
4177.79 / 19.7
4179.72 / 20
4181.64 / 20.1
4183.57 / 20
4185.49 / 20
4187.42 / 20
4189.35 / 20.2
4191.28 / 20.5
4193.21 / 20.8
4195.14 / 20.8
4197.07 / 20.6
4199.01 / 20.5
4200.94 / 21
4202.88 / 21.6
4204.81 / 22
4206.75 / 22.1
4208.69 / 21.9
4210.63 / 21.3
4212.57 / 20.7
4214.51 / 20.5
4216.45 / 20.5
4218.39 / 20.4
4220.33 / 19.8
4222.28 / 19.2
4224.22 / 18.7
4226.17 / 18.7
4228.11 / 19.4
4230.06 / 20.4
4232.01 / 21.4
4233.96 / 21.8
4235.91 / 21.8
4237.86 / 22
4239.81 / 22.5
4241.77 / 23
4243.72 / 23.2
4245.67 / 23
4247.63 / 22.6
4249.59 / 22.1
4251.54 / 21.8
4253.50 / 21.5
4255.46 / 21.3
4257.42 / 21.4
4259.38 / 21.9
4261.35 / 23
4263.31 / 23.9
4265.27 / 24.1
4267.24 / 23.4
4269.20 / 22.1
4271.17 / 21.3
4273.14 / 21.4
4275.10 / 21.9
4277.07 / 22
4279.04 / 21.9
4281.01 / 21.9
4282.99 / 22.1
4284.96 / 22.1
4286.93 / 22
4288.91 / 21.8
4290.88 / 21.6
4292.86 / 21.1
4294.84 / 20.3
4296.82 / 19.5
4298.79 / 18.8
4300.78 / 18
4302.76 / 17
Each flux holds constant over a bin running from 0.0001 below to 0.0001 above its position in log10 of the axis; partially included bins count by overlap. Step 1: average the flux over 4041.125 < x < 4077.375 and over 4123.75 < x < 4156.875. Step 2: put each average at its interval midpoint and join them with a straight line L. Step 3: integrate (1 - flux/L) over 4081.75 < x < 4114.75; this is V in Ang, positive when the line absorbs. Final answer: -1.7 Ang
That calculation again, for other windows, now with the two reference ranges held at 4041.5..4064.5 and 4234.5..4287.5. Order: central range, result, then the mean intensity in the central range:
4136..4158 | 0.2 Ang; 20.8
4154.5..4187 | 1.4 Ang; 20.4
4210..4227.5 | 1.5 Ang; 19.9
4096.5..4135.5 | 2.1 Ang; 19.6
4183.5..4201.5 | 0.9 Ang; 20.5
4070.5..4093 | -1.4 Ang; 21.5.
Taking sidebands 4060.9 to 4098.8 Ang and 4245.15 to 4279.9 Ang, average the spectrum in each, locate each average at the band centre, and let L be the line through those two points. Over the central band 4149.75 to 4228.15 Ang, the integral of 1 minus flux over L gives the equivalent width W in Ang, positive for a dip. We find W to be 4.6 Ang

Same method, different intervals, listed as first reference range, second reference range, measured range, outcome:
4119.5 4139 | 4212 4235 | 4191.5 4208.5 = -0.91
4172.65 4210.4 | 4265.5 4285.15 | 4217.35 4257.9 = 0.31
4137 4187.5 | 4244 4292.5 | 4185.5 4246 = 1.15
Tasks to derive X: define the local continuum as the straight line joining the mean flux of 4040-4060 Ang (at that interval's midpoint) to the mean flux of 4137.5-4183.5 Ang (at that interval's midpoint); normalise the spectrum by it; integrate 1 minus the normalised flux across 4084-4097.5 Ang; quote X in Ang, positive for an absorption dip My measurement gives -1.8 Ang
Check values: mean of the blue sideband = 20.2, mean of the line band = 23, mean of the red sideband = 20.5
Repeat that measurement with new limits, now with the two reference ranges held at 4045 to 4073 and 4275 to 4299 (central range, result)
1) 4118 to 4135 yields 0.5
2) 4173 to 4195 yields 0.7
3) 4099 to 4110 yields 0.5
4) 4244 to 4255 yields -0.6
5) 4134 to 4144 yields -0.5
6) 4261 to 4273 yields -0.9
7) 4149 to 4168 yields -0.4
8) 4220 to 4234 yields 0.8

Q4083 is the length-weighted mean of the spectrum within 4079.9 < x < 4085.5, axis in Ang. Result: 22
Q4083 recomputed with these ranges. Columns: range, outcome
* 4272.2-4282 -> 21.8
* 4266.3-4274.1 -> 22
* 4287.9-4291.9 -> 21.7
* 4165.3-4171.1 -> 20.5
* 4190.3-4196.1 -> 20.7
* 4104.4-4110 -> 19.6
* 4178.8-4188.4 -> 20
